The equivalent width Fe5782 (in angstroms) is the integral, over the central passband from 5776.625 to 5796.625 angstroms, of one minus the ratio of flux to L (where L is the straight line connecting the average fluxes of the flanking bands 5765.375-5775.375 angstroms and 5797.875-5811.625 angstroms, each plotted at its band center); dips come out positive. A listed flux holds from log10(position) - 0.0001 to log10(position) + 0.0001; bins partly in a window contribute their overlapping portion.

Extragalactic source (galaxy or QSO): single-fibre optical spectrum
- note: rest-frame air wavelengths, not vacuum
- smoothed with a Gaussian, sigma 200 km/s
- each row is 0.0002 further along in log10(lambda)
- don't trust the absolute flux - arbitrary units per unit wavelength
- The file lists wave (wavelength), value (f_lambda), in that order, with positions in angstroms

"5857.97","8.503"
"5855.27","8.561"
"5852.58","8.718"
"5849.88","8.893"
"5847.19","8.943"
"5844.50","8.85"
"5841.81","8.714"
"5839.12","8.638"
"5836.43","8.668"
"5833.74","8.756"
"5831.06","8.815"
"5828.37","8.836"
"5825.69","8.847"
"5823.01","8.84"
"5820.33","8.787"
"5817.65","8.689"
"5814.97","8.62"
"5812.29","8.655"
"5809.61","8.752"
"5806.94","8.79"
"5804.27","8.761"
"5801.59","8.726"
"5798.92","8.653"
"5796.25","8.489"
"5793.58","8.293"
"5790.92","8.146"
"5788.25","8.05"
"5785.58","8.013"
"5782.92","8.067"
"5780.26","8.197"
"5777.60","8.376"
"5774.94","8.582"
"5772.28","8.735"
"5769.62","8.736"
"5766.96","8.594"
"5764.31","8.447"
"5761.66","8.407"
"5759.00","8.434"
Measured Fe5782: 1.17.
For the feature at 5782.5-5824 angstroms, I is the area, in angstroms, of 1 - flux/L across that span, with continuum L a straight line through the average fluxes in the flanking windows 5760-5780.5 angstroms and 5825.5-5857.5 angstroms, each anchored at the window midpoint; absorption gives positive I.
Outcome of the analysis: 0.5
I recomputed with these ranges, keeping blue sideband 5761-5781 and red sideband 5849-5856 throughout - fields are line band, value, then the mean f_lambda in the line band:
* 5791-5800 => 0.2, 8.43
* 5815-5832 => -0.3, 8.79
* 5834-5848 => -0.1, 8.75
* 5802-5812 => -0.2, 8.75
